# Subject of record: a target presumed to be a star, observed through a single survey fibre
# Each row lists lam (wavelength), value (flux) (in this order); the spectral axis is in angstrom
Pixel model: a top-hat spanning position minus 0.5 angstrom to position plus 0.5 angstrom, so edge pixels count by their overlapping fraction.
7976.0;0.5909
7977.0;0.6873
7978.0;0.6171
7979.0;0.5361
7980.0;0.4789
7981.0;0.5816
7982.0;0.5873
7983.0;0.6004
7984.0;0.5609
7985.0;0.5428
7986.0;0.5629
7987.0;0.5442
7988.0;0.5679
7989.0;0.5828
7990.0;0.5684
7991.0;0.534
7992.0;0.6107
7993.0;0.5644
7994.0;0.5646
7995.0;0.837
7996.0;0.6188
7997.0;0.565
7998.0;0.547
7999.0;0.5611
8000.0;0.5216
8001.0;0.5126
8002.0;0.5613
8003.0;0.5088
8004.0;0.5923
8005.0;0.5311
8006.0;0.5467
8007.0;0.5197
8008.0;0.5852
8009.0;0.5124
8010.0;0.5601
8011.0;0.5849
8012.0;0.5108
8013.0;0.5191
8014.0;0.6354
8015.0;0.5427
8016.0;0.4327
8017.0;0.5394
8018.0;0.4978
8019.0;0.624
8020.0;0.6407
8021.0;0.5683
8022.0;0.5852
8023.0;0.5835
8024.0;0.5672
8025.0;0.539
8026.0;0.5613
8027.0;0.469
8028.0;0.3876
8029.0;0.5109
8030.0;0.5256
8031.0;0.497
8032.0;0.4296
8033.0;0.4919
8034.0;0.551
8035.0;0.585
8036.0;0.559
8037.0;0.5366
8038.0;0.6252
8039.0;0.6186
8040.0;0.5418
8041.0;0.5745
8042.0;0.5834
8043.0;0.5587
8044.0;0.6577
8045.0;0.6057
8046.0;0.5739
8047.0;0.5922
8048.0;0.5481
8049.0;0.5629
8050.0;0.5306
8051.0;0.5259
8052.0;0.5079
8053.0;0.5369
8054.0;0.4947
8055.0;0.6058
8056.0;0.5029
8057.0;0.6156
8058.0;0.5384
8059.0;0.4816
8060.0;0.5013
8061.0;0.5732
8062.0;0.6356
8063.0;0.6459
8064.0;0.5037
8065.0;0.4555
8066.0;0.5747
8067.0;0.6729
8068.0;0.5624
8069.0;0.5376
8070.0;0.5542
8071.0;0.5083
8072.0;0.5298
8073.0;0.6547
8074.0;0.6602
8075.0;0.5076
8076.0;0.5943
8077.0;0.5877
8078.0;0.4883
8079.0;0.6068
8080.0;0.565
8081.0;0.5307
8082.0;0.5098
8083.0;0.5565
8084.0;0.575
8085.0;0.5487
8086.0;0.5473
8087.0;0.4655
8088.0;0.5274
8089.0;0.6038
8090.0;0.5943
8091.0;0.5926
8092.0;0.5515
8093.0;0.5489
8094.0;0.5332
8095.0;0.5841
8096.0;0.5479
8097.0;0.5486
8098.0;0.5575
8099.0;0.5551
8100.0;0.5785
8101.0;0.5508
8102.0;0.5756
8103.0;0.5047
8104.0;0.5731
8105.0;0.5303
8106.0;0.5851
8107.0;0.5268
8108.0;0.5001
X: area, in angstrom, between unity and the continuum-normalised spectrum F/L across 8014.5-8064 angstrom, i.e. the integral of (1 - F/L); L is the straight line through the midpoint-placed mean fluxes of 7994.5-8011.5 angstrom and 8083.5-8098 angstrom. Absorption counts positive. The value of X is 1.2 angstrom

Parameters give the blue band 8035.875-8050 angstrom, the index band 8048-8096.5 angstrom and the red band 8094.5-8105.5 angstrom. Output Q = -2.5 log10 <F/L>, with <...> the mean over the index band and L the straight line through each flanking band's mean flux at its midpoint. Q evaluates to 0.024 mag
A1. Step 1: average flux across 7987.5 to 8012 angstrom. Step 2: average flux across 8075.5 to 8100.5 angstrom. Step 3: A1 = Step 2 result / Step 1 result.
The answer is 0.98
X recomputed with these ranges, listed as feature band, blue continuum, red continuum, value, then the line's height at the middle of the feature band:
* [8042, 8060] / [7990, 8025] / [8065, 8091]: 0.24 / 0.562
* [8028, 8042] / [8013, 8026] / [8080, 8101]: 0.54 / 0.559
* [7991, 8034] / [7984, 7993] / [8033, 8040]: 1.37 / 0.567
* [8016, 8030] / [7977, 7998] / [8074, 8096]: 0.82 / 0.573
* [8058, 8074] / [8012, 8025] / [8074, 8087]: -0.24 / 0.554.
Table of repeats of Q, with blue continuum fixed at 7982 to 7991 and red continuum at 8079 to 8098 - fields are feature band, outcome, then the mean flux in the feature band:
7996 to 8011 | 0.03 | 0.548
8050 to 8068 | 0.01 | 0.551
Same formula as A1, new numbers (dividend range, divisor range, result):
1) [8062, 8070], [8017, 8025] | 0.99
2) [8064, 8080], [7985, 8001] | 0.97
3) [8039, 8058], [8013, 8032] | 1.05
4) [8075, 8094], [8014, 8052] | 1.01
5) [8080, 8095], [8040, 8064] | 0.98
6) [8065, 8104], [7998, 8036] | 1.04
